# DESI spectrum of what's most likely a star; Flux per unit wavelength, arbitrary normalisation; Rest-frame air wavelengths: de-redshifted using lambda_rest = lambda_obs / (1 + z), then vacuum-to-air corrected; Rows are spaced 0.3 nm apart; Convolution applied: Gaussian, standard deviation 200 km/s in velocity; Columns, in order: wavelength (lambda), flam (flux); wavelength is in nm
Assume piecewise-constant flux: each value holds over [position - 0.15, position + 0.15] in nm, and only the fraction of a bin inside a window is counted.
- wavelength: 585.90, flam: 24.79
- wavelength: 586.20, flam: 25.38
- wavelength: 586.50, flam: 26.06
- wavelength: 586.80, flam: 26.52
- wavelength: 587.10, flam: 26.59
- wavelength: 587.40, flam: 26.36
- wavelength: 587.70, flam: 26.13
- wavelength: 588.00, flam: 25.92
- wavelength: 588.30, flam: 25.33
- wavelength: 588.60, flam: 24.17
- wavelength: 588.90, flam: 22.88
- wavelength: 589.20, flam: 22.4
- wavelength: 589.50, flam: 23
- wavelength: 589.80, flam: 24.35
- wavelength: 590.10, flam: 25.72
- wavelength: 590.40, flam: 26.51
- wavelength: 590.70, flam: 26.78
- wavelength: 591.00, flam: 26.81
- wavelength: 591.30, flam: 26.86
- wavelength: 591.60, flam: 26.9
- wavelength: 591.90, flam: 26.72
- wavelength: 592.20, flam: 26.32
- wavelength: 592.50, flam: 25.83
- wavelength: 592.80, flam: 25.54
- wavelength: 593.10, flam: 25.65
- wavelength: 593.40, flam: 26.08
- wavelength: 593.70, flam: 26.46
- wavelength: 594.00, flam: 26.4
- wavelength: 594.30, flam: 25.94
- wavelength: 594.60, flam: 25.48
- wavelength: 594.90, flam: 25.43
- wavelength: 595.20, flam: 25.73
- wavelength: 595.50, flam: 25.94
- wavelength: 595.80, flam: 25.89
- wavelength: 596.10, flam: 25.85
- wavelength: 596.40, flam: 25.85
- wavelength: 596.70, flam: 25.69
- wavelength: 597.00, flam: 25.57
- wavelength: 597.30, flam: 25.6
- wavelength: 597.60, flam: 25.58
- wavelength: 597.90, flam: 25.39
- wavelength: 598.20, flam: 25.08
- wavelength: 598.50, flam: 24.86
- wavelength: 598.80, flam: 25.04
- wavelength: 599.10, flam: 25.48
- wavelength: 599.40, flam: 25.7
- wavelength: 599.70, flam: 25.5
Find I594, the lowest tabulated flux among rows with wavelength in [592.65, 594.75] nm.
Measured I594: 25.48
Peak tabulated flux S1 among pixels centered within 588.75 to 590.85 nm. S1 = 26.78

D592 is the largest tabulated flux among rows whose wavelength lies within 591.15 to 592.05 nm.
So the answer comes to 26.9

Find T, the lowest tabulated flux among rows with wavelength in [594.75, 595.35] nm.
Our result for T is 25.43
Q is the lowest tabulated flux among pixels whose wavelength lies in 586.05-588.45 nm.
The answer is 25.33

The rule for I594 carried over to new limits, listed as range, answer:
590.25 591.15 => 26.51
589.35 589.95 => 23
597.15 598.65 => 24.86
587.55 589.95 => 22.4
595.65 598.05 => 25.39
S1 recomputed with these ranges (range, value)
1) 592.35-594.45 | 26.46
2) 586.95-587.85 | 26.59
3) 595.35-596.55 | 25.94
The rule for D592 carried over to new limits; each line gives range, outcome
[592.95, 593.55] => 26.08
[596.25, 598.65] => 25.85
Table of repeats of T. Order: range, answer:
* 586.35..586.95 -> 26.06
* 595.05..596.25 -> 25.73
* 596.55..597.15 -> 25.57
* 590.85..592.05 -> 26.72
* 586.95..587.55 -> 26.36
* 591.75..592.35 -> 26.32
